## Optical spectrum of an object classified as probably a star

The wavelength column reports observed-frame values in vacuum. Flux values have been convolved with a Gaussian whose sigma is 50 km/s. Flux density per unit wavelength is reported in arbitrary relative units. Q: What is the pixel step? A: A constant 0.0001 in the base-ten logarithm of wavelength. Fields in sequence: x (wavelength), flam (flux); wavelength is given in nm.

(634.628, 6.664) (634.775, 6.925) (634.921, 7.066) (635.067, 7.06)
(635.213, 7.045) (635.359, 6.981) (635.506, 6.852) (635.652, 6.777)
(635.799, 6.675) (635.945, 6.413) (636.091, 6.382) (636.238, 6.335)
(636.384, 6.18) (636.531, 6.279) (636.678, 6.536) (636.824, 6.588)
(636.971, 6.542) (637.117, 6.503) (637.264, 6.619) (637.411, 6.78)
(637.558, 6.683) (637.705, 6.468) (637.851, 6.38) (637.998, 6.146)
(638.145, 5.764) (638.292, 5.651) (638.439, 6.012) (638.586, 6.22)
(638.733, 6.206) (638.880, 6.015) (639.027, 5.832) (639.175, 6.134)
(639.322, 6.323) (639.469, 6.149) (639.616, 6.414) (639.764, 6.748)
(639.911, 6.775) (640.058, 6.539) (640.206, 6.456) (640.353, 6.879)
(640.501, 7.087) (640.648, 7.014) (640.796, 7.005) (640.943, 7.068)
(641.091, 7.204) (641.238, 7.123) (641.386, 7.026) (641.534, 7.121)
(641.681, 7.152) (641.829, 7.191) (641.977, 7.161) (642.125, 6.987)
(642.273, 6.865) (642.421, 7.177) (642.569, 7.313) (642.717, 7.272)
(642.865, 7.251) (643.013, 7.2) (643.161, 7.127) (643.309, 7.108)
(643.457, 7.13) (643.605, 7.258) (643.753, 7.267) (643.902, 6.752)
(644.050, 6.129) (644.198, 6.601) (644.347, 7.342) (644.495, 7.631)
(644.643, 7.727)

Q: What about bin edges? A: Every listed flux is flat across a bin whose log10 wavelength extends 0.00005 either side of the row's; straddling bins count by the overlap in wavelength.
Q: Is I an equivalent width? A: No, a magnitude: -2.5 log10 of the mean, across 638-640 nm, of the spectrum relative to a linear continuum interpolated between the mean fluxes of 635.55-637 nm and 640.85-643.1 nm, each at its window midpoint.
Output 0.10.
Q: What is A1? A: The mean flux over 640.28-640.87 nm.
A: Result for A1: 7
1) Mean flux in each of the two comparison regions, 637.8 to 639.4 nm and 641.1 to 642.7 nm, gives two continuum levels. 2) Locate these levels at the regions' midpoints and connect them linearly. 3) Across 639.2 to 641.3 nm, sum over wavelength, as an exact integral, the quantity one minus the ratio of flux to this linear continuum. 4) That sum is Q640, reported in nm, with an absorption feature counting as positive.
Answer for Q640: -0.052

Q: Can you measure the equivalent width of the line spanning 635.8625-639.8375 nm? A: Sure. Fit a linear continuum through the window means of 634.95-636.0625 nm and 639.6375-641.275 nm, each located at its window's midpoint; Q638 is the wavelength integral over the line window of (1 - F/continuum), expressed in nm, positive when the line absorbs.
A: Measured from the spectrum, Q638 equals 0.31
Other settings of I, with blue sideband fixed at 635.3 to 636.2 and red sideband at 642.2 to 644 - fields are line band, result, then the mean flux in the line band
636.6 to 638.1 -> 0.04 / 6.51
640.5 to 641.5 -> -0.01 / 7.08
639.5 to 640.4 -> 0.05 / 6.61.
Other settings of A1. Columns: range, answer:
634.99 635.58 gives 6.99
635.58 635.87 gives 6.71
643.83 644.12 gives 6.45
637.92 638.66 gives 5.96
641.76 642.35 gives 7.04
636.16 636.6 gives 6.26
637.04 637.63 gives 6.64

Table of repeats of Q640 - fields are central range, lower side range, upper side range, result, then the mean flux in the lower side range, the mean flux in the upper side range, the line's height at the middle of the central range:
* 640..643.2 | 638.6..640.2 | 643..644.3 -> -0.20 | 6.31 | 6.95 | 6.64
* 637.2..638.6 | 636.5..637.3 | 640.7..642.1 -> 0.08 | 6.52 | 7.11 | 6.65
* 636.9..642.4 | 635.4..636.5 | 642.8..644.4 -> 0.12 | 6.52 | 7.01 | 6.76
